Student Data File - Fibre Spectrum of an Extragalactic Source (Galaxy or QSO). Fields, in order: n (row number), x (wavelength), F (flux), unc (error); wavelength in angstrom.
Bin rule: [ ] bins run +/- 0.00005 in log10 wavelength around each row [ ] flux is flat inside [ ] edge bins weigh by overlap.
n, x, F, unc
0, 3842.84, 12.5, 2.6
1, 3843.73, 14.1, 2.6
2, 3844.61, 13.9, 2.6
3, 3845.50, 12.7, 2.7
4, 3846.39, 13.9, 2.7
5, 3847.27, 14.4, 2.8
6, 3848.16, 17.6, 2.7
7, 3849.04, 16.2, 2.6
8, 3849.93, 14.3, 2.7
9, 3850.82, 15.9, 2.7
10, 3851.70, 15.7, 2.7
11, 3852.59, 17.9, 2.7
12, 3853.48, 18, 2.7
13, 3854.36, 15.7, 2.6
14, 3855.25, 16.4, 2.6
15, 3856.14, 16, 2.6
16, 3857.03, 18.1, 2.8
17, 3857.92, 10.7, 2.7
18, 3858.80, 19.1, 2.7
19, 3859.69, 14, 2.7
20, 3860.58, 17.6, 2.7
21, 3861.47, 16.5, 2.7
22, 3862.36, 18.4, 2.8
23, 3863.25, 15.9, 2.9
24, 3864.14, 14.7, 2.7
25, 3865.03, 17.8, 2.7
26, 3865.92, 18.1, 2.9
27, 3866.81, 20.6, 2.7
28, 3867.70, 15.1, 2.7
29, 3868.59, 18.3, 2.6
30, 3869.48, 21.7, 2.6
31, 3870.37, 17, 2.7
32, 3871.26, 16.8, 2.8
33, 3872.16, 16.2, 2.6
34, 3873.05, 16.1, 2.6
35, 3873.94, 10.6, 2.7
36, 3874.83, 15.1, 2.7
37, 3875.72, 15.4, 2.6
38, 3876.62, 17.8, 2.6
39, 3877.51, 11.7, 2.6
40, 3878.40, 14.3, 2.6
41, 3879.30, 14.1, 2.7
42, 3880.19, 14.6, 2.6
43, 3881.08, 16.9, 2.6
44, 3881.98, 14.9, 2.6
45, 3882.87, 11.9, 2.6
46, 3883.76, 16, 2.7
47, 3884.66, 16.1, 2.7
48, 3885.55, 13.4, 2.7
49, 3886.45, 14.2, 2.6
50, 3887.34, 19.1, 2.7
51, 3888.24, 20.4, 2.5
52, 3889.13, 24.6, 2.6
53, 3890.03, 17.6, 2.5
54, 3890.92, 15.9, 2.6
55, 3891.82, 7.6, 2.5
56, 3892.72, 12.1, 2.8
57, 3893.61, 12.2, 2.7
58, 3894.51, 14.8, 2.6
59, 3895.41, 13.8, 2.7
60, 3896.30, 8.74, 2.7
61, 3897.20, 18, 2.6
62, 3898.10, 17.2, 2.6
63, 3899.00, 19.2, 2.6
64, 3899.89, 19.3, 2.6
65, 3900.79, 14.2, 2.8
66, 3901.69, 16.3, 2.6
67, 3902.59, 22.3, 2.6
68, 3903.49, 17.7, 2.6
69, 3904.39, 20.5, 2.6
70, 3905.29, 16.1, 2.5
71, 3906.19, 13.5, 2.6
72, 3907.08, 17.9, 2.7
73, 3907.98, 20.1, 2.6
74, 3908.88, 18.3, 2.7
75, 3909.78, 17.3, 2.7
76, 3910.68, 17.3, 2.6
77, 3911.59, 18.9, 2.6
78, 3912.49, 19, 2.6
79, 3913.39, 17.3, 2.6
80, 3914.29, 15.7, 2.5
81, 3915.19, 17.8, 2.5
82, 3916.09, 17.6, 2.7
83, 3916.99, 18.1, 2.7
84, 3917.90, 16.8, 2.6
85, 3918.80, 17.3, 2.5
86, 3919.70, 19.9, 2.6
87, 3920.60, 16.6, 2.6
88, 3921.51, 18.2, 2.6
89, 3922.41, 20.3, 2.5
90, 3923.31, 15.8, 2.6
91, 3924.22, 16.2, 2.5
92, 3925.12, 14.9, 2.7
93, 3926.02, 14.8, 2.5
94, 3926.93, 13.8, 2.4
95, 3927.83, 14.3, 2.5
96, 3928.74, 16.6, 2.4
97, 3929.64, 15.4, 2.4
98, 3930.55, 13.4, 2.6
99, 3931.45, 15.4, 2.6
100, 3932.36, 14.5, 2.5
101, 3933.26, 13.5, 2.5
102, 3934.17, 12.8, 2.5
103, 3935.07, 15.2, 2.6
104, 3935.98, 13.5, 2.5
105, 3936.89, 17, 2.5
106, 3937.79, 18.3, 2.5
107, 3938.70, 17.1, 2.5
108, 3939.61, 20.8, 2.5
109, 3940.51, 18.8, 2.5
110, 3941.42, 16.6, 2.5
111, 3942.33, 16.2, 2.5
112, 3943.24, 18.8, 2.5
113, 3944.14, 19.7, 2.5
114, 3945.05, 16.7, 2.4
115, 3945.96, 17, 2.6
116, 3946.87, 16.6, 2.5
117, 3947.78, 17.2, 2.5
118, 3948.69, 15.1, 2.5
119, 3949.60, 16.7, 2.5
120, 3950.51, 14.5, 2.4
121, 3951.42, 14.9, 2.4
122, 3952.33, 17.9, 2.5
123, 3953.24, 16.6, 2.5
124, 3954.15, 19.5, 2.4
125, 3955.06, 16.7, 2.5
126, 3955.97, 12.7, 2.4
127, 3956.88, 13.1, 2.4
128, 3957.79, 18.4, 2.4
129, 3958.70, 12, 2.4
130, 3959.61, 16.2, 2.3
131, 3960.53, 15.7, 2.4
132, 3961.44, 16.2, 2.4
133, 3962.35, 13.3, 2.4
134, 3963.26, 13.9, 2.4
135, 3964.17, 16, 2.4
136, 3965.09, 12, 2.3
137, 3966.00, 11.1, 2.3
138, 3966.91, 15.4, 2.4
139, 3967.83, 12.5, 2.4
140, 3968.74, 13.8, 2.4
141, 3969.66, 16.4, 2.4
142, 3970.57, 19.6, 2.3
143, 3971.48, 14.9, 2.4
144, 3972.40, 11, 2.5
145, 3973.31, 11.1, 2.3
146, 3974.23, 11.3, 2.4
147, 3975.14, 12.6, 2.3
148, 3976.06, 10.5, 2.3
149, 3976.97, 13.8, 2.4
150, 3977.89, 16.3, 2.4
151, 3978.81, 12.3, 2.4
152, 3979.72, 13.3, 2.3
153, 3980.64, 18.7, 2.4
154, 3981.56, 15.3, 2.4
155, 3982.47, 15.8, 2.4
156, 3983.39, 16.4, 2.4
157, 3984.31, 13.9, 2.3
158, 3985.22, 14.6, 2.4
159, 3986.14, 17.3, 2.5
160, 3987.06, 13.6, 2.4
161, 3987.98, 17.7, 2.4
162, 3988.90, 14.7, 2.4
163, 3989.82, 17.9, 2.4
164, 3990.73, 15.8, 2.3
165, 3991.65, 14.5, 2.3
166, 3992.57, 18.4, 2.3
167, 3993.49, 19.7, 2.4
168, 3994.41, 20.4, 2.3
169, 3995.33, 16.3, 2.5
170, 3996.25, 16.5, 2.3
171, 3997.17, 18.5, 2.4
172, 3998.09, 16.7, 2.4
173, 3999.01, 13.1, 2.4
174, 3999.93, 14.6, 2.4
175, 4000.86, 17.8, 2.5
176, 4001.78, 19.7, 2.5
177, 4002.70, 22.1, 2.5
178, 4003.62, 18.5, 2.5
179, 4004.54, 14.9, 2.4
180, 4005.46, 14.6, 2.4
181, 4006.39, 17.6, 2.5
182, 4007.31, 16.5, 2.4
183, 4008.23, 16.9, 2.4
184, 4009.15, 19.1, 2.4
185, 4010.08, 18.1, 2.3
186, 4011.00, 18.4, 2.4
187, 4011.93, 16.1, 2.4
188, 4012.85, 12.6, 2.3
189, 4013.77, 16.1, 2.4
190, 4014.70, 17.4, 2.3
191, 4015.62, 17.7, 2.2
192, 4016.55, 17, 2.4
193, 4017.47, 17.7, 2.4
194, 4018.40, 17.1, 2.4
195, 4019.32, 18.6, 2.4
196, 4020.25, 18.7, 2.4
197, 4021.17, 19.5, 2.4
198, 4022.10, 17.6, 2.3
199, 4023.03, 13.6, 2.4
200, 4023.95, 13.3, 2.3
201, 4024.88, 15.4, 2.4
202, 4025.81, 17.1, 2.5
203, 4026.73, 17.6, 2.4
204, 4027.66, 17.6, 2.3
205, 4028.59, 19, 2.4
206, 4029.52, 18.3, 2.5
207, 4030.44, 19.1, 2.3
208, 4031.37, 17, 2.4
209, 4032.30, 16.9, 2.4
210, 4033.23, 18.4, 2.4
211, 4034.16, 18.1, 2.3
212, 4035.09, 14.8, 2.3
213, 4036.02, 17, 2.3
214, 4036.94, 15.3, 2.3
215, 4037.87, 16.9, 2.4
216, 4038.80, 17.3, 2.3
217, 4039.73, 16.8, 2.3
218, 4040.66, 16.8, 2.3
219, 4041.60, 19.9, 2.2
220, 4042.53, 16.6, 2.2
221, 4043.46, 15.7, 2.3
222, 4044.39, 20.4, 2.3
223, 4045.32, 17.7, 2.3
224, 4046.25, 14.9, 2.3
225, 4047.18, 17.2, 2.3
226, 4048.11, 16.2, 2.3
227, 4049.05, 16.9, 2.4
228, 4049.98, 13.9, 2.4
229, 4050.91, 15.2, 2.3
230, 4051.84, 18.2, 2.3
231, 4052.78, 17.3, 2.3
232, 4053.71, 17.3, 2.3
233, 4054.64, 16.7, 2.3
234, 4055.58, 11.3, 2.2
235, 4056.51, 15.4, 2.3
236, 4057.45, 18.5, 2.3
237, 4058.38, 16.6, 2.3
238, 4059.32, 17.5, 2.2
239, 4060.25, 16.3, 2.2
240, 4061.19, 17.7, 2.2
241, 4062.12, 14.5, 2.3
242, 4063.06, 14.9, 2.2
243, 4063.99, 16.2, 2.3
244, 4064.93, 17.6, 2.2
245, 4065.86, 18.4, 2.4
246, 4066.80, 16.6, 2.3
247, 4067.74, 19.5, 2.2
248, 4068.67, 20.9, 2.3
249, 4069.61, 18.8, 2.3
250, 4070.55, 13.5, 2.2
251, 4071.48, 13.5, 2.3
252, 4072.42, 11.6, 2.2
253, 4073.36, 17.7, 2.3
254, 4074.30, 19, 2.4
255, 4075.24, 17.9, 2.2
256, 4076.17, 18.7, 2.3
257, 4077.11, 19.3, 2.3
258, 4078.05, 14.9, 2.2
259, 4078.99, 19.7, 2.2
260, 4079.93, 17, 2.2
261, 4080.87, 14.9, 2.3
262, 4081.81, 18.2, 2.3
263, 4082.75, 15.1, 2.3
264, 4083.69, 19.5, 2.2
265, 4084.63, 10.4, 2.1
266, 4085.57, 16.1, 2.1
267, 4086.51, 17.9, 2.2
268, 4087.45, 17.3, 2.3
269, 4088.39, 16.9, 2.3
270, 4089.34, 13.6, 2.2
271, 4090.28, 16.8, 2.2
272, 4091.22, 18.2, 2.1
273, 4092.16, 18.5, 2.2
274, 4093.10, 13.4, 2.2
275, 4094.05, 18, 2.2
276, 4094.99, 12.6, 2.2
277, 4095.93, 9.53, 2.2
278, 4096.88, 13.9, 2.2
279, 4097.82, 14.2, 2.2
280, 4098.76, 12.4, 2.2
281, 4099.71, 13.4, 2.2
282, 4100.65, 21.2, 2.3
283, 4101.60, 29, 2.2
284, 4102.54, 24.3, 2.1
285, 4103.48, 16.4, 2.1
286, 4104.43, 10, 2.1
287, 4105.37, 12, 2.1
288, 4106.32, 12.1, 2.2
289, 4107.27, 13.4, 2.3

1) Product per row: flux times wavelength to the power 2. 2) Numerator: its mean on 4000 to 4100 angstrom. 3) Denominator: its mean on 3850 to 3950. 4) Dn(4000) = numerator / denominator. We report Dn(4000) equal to 1.09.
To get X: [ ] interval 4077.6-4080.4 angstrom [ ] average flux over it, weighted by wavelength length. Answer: 17.2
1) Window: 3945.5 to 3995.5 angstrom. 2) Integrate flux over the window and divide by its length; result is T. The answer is 15.3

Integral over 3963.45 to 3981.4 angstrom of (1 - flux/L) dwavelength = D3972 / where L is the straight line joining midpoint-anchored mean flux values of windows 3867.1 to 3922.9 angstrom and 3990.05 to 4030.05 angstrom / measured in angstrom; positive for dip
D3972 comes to 3.3 angstrom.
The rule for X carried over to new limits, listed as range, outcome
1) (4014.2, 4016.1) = 17.5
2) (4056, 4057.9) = 16.8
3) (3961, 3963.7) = 14.5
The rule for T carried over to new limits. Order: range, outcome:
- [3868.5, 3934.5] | 16.2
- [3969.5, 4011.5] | 16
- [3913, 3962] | 16.3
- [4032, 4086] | 16.7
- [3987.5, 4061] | 17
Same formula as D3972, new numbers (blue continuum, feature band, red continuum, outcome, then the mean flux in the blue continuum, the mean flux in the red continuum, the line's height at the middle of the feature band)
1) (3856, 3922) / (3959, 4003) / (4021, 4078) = 3.52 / 16.5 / 16.8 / 16.7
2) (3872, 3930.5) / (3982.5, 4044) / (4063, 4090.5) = -1.40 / 16.2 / 16.8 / 16.6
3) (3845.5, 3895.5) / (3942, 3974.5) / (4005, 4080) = 2.16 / 15.9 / 16.9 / 16.4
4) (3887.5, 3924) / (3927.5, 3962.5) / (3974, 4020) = 1.46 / 17.1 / 16.3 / 16.8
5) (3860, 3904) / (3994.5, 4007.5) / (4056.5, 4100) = -0.70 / 16.1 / 16.3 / 16.2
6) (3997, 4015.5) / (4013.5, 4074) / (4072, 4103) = -0.04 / 17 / 16.7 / 16.8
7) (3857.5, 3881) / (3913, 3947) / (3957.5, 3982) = -3.69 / 16.1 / 14.2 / 14.9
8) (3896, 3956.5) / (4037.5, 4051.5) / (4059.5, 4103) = -0.08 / 16.8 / 16.7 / 16.7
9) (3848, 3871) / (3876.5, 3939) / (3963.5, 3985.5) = -2.11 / 16.8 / 14.1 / 15.7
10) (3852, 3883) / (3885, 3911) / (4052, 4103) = -0.49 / 16.2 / 16.7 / 16.2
